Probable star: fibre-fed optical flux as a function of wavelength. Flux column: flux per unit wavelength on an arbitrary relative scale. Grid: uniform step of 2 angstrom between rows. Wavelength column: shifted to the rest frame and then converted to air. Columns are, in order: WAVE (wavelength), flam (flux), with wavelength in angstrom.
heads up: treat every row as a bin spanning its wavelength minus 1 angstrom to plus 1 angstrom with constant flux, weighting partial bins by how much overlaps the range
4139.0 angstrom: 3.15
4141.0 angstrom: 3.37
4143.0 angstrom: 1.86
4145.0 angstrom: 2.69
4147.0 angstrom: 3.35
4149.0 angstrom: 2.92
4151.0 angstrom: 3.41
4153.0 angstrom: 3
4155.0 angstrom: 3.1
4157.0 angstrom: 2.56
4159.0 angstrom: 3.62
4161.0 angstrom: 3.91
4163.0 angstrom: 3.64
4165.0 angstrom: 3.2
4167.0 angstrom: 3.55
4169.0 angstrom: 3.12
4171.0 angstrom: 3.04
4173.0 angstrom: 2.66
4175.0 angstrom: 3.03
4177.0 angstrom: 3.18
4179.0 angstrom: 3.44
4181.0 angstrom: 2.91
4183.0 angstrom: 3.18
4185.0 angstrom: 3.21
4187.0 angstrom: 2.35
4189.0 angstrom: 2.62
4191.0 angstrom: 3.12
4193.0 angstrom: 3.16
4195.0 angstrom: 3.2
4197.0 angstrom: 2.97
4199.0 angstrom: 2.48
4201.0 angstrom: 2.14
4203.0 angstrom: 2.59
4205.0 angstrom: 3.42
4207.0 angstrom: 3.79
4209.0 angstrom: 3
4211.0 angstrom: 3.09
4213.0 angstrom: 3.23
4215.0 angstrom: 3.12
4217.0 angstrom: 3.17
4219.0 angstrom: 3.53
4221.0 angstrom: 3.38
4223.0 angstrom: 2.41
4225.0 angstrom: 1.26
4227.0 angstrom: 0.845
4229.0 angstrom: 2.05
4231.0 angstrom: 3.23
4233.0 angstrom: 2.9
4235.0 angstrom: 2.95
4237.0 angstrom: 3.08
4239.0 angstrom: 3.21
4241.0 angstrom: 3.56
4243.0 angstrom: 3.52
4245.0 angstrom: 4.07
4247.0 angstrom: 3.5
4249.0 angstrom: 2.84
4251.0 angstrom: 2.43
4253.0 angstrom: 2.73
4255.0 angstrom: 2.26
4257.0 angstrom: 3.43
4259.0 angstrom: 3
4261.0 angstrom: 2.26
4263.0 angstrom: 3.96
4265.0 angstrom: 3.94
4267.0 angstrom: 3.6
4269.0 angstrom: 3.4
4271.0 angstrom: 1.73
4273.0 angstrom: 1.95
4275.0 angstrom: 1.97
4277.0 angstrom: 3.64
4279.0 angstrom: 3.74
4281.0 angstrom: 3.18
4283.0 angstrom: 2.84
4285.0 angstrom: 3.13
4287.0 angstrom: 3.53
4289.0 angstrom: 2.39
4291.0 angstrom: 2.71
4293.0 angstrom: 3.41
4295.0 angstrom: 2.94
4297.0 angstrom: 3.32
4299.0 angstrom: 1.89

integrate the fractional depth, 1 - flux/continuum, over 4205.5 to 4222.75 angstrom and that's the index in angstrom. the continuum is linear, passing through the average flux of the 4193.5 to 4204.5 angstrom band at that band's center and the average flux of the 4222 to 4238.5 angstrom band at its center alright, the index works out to -4.7 angstrom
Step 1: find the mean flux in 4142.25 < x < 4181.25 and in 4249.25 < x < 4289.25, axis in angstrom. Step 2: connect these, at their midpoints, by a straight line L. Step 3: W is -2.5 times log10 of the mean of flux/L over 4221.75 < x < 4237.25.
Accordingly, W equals 0.29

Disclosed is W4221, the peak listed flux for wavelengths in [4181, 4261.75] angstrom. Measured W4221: 4.07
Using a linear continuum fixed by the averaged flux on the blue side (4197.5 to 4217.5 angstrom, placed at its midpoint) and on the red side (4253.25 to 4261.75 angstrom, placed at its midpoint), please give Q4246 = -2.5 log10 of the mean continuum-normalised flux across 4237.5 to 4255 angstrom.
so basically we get -0.13 mag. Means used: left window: 3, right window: 2.75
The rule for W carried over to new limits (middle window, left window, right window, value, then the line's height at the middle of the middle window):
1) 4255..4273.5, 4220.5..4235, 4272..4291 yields -0.114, 2.72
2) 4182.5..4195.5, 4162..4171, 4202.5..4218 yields 0.106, 3.27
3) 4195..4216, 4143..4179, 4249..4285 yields 0.025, 3.06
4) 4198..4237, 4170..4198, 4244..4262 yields 0.076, 2.98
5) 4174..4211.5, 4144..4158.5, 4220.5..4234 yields -0.152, 2.61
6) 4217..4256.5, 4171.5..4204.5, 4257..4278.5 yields 0.040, 2.95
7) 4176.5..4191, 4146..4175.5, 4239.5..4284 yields 0.068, 3.18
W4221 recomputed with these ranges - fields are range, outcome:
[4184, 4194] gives 3.21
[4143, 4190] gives 3.91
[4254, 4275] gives 3.96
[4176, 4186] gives 3.44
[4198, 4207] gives 3.79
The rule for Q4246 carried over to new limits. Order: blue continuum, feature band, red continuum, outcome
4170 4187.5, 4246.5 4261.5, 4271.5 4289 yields 0.056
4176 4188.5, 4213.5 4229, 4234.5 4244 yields 0.257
